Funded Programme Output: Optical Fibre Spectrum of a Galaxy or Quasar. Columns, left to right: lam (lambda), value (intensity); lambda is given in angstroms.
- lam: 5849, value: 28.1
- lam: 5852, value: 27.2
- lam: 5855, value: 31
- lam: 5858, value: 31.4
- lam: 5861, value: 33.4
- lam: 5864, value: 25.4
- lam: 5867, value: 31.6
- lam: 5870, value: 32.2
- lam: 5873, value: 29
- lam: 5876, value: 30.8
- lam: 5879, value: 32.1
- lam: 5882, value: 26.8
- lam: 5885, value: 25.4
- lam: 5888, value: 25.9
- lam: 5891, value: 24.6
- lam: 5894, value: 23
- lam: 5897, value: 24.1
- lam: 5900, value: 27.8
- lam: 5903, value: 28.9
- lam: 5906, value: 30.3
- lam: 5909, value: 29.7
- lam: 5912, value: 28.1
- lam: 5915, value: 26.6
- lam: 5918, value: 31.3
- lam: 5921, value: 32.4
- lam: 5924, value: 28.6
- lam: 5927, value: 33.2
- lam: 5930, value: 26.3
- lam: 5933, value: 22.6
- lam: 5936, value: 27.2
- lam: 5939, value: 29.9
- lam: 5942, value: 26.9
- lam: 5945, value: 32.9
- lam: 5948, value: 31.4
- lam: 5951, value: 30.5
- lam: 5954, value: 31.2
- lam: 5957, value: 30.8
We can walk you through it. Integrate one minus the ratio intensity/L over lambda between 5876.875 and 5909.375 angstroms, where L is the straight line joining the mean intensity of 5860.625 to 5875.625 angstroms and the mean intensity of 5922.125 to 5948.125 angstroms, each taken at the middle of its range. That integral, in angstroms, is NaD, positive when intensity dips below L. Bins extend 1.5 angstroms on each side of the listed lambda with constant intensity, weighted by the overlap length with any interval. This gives 2.70 angstroms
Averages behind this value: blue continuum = 30.1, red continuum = 28.7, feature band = 27.1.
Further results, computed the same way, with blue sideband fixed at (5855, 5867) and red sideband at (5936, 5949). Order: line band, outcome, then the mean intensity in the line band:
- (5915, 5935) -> 0.77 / 28.8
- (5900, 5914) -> 0.51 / 29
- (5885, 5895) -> 1.82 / 24.7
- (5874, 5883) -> 0.07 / 30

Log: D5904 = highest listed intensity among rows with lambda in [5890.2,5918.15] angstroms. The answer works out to 31.3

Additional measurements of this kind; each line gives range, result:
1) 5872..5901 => 32.1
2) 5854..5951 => 33.4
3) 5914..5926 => 32.4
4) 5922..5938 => 33.2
